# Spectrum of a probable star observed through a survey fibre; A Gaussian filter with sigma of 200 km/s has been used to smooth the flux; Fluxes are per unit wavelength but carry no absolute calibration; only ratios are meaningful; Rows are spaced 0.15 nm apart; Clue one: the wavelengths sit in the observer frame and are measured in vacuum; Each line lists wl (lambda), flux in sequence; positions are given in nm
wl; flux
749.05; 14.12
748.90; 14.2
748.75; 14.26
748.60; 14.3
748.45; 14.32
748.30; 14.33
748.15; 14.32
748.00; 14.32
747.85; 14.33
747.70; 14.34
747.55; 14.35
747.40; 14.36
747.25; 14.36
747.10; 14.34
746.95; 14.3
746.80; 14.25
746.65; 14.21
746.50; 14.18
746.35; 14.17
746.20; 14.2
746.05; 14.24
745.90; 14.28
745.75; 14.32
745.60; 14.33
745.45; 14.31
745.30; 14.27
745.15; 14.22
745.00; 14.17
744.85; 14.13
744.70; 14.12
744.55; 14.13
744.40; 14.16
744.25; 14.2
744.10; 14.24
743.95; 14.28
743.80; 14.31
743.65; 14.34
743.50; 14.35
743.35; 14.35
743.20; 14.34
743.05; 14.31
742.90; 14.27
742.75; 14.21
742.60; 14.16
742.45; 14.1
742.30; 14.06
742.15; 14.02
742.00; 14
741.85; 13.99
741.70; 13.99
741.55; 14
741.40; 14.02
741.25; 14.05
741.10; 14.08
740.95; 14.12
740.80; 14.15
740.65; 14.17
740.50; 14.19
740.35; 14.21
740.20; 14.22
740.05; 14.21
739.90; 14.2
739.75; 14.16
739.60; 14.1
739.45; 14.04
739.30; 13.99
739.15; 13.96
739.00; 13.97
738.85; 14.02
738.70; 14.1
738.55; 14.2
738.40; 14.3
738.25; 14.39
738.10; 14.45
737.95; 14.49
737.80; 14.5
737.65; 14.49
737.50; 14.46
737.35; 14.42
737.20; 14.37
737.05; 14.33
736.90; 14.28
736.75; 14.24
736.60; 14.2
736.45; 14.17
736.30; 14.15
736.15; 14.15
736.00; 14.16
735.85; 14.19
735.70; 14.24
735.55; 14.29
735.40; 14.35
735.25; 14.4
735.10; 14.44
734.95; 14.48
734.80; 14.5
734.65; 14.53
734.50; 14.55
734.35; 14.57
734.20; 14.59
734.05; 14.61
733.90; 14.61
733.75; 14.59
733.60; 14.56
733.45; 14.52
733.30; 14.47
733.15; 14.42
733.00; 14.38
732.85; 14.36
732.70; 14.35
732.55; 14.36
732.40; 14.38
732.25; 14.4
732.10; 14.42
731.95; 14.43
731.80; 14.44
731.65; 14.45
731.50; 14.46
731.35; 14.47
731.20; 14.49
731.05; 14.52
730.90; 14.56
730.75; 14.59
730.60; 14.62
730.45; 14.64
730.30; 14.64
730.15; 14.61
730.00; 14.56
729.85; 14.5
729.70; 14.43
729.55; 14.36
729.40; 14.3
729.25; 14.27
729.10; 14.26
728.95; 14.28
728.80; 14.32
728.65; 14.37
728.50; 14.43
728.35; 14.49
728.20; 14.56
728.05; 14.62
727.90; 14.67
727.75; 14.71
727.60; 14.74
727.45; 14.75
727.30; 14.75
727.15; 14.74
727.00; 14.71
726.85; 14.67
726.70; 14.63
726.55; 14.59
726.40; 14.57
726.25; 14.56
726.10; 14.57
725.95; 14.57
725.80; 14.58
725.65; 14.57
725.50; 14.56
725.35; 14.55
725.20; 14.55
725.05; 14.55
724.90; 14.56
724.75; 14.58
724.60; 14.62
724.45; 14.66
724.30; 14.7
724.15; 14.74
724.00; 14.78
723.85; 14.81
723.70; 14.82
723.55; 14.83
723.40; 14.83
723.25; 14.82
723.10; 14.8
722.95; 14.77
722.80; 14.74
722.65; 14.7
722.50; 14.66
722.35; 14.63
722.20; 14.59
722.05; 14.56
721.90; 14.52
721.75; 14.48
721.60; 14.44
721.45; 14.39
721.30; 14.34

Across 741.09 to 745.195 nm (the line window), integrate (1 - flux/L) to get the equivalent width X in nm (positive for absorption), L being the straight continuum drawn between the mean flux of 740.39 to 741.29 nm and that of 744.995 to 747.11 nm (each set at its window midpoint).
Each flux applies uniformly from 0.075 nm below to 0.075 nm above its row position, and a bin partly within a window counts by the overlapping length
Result 0.01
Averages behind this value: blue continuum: 14.1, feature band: 14.2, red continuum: 14.3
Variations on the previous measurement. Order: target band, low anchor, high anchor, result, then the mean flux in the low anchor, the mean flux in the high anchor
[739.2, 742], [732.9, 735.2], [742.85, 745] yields 0.05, 14.5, 14.2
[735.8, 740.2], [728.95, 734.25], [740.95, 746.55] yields 0.03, 14.5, 14.2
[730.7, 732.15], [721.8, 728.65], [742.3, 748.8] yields 0.00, 14.6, 14.3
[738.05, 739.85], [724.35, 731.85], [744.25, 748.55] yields 0.03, 14.5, 14.3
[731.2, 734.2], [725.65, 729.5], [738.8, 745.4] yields -0.01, 14.5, 14.2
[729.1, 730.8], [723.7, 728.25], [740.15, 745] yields 0.00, 14.6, 14.2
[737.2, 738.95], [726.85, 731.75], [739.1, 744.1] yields -0.01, 14.5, 14.2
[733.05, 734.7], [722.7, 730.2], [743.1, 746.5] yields -0.01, 14.6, 14.2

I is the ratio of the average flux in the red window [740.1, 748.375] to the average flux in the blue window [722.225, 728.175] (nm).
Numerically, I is 0.97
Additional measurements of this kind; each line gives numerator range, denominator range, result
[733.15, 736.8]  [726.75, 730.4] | 0.99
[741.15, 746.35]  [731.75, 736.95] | 0.99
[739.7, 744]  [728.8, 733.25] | 0.98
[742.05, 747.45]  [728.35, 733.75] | 0.99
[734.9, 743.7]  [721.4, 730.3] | 0.97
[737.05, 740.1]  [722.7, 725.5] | 0.97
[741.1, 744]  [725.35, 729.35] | 0.97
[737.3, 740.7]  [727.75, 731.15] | 0.98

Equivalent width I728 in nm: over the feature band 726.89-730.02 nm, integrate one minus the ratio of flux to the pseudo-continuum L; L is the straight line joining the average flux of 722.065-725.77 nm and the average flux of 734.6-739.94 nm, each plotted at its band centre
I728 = 0.005 nm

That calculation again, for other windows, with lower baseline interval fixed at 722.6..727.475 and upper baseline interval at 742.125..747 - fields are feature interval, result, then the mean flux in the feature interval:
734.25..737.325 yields 0.02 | 14.3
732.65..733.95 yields 0.00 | 14.5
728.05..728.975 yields 0.01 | 14.4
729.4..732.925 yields 0.01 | 14.5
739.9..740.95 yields 0.01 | 14.2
